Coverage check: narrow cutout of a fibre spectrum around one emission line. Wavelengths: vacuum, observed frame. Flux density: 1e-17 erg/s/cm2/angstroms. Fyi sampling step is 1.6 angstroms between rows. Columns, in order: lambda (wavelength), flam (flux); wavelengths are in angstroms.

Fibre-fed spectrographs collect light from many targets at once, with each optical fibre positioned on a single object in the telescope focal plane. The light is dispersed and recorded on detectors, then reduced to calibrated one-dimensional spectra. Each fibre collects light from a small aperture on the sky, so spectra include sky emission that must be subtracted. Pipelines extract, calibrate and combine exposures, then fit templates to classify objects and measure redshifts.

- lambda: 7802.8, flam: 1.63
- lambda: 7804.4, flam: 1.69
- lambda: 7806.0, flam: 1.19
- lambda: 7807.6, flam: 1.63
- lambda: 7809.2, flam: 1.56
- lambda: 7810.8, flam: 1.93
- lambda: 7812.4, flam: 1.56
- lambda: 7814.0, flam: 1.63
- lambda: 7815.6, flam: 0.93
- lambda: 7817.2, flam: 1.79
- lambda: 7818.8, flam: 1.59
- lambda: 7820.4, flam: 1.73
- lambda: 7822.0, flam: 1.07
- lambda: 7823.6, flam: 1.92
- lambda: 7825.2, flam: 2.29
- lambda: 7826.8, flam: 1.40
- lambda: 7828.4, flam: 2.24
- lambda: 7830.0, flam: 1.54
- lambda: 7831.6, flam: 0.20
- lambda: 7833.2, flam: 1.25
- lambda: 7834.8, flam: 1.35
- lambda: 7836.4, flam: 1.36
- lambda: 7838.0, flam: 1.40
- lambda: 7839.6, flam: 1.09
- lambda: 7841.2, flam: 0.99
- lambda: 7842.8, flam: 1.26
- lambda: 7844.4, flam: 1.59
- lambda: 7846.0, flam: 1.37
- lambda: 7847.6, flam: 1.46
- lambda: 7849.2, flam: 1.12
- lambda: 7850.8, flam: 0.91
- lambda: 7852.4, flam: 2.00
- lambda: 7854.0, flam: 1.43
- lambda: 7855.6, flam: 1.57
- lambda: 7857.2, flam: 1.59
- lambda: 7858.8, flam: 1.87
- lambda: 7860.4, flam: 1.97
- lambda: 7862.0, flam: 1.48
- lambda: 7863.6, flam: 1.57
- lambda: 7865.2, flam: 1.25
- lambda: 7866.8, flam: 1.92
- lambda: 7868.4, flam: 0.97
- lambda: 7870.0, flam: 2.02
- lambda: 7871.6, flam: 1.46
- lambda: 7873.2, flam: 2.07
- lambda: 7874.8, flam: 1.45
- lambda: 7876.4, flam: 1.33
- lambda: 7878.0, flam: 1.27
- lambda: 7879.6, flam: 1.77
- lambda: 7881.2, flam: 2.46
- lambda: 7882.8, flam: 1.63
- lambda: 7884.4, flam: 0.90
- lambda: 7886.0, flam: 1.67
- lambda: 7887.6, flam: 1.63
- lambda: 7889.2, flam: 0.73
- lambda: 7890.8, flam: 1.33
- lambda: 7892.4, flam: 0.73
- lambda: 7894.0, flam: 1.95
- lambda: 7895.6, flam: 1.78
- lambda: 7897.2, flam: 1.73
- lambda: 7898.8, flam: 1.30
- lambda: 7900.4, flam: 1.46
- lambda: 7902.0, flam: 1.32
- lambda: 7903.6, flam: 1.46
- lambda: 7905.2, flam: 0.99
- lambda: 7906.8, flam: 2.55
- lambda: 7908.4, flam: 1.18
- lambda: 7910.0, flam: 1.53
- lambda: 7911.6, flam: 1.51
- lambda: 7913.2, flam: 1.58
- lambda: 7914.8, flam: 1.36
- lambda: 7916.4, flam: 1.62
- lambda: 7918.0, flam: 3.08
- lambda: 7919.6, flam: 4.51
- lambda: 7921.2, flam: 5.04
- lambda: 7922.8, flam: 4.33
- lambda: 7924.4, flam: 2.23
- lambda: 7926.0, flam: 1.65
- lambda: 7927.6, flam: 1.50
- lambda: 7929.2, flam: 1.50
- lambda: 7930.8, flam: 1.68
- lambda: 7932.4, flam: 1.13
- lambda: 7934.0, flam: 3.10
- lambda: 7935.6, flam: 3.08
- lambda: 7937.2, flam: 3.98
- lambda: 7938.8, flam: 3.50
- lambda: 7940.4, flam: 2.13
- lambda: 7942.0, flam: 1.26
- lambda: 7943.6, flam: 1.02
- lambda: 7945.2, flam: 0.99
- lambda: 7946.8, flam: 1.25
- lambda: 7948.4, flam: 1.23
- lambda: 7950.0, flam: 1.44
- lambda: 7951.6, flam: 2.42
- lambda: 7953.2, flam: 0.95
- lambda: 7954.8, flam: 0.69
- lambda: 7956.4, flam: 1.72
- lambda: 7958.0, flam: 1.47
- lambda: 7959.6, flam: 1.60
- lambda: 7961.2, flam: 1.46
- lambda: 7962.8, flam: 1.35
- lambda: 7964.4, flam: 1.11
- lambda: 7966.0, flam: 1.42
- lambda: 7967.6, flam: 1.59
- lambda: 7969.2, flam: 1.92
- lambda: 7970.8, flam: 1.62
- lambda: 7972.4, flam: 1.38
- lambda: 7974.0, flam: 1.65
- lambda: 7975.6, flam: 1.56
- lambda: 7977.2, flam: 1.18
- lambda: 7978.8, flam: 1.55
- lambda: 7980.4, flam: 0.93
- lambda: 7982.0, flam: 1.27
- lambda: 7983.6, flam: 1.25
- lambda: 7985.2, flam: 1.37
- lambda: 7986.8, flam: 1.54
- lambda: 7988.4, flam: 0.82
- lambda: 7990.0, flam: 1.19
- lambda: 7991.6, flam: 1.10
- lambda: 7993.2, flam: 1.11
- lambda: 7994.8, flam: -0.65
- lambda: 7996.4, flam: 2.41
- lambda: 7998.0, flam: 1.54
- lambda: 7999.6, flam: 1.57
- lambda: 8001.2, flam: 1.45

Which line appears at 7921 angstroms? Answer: [S II] 6716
